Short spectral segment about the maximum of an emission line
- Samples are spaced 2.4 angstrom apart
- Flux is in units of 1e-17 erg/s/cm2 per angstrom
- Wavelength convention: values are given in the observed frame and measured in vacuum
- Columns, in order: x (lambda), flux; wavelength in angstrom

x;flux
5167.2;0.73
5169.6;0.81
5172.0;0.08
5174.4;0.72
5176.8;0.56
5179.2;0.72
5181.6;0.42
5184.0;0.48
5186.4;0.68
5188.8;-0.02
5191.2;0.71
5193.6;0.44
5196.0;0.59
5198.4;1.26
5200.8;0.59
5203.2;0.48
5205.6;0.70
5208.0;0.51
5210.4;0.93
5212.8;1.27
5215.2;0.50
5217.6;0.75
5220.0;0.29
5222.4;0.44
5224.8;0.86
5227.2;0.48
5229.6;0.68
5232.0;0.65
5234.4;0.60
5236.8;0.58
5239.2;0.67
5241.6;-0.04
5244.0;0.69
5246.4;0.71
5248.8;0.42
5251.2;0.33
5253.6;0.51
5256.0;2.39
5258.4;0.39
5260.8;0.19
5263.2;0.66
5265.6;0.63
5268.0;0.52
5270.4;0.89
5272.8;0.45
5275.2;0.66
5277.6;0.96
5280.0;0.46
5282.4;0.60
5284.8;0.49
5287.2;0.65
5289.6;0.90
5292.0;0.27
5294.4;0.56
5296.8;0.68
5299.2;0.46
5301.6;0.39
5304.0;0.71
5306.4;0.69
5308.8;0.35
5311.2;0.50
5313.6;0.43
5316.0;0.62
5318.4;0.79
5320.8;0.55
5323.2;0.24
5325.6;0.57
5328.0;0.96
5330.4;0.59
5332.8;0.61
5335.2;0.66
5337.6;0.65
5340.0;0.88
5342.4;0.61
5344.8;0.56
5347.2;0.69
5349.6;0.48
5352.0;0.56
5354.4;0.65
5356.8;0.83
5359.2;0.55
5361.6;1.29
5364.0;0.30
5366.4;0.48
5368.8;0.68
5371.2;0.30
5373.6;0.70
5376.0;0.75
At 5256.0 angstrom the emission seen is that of H-beta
